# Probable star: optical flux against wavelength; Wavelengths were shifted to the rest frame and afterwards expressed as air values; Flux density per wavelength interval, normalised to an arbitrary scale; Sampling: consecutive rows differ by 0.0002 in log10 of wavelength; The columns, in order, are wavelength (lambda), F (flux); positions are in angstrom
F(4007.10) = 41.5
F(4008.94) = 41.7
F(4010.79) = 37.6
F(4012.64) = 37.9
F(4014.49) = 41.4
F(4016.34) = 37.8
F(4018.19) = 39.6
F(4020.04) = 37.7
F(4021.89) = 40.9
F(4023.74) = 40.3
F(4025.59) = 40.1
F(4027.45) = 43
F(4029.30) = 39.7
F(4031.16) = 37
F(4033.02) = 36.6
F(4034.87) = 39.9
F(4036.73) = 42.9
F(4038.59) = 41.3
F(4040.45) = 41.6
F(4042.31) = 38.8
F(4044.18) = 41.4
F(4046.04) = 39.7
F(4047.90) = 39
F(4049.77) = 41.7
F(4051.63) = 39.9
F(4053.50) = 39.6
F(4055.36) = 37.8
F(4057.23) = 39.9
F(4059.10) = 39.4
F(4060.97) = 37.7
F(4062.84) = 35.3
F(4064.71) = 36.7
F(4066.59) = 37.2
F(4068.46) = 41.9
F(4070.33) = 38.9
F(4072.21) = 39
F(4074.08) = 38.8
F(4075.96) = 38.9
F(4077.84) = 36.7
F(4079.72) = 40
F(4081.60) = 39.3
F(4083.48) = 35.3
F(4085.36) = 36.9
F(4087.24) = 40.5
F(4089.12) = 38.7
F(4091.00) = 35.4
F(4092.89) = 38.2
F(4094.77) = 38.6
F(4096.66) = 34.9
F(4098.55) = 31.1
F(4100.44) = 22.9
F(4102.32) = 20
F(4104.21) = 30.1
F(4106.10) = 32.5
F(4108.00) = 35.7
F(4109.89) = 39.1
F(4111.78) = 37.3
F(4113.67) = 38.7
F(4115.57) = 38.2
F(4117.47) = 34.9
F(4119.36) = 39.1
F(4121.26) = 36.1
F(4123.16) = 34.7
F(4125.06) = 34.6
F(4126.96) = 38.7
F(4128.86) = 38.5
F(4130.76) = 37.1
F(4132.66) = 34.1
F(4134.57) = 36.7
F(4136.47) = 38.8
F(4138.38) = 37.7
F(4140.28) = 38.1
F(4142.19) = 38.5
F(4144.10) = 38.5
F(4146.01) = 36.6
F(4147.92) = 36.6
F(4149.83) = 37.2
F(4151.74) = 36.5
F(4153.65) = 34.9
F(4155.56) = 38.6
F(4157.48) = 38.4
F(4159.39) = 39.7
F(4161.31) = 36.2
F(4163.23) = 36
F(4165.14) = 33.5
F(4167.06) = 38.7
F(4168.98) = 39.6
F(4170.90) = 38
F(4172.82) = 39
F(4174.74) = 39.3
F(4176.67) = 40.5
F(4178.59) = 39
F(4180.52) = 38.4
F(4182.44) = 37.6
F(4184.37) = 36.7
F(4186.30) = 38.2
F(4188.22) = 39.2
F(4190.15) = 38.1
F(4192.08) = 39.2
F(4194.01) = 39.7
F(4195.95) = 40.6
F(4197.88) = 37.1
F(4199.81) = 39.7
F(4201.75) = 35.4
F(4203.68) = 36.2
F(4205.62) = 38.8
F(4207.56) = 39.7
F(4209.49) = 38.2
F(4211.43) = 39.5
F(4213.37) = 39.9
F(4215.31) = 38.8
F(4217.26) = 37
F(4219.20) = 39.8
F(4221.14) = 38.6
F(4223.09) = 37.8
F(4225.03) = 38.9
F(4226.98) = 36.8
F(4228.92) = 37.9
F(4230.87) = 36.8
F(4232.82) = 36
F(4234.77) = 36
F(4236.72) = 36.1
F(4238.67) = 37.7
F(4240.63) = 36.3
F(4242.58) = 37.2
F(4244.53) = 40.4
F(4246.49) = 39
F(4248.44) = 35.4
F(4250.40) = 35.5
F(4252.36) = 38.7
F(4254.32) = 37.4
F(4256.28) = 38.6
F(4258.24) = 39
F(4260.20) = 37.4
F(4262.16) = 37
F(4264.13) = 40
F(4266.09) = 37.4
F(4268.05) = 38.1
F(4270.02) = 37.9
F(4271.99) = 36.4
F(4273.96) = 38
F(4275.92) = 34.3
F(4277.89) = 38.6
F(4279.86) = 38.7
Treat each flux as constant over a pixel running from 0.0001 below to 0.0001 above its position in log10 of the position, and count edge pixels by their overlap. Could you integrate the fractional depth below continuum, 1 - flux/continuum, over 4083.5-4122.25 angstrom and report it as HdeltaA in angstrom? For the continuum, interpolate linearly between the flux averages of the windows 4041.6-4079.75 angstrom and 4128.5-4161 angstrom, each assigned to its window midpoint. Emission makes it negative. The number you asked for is 3.26 angstrom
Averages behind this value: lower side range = 38.9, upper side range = 37.4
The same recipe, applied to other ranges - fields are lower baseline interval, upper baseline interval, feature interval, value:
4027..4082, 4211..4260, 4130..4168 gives 1.4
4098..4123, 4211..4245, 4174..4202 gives -1.8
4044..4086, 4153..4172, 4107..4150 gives 0.8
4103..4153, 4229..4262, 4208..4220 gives -0.6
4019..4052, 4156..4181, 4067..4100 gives 1.5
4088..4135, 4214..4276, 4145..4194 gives -2.3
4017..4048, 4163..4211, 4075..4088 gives 0.4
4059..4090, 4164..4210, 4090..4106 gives 2.8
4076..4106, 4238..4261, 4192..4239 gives -1.3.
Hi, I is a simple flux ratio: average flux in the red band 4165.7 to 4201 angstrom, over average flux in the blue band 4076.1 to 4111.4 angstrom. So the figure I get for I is 1.1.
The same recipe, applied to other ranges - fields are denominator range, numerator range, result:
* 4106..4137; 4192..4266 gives 1.03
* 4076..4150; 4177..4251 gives 1.05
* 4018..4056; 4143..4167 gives 0.93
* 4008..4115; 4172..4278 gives 1.00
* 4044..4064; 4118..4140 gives 0.94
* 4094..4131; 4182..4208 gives 1.11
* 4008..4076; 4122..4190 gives 0.95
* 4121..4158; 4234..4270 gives 1.02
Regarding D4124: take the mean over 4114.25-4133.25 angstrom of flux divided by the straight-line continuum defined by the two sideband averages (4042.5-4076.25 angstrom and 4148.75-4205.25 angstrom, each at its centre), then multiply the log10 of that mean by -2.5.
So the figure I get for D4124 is 0.05 mag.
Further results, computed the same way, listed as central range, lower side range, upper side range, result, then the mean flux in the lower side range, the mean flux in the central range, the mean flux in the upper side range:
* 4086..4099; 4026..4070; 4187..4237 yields 0.06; 39.5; 37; 38.2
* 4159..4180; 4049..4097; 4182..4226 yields 0.01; 38.4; 38.1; 38.5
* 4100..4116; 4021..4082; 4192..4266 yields 0.18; 39.4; 32.9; 38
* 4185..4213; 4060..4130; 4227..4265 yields -0.04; 36.2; 38.6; 37.5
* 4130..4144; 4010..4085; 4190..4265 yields 0.04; 39.2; 37.4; 38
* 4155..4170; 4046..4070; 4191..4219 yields 0.03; 38.9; 37.6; 38.6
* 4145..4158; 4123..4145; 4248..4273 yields 0.01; 37.3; 36.9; 37.6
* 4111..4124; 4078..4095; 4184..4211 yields 0.03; 38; 37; 38.4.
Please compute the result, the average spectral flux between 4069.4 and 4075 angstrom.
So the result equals 38.9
